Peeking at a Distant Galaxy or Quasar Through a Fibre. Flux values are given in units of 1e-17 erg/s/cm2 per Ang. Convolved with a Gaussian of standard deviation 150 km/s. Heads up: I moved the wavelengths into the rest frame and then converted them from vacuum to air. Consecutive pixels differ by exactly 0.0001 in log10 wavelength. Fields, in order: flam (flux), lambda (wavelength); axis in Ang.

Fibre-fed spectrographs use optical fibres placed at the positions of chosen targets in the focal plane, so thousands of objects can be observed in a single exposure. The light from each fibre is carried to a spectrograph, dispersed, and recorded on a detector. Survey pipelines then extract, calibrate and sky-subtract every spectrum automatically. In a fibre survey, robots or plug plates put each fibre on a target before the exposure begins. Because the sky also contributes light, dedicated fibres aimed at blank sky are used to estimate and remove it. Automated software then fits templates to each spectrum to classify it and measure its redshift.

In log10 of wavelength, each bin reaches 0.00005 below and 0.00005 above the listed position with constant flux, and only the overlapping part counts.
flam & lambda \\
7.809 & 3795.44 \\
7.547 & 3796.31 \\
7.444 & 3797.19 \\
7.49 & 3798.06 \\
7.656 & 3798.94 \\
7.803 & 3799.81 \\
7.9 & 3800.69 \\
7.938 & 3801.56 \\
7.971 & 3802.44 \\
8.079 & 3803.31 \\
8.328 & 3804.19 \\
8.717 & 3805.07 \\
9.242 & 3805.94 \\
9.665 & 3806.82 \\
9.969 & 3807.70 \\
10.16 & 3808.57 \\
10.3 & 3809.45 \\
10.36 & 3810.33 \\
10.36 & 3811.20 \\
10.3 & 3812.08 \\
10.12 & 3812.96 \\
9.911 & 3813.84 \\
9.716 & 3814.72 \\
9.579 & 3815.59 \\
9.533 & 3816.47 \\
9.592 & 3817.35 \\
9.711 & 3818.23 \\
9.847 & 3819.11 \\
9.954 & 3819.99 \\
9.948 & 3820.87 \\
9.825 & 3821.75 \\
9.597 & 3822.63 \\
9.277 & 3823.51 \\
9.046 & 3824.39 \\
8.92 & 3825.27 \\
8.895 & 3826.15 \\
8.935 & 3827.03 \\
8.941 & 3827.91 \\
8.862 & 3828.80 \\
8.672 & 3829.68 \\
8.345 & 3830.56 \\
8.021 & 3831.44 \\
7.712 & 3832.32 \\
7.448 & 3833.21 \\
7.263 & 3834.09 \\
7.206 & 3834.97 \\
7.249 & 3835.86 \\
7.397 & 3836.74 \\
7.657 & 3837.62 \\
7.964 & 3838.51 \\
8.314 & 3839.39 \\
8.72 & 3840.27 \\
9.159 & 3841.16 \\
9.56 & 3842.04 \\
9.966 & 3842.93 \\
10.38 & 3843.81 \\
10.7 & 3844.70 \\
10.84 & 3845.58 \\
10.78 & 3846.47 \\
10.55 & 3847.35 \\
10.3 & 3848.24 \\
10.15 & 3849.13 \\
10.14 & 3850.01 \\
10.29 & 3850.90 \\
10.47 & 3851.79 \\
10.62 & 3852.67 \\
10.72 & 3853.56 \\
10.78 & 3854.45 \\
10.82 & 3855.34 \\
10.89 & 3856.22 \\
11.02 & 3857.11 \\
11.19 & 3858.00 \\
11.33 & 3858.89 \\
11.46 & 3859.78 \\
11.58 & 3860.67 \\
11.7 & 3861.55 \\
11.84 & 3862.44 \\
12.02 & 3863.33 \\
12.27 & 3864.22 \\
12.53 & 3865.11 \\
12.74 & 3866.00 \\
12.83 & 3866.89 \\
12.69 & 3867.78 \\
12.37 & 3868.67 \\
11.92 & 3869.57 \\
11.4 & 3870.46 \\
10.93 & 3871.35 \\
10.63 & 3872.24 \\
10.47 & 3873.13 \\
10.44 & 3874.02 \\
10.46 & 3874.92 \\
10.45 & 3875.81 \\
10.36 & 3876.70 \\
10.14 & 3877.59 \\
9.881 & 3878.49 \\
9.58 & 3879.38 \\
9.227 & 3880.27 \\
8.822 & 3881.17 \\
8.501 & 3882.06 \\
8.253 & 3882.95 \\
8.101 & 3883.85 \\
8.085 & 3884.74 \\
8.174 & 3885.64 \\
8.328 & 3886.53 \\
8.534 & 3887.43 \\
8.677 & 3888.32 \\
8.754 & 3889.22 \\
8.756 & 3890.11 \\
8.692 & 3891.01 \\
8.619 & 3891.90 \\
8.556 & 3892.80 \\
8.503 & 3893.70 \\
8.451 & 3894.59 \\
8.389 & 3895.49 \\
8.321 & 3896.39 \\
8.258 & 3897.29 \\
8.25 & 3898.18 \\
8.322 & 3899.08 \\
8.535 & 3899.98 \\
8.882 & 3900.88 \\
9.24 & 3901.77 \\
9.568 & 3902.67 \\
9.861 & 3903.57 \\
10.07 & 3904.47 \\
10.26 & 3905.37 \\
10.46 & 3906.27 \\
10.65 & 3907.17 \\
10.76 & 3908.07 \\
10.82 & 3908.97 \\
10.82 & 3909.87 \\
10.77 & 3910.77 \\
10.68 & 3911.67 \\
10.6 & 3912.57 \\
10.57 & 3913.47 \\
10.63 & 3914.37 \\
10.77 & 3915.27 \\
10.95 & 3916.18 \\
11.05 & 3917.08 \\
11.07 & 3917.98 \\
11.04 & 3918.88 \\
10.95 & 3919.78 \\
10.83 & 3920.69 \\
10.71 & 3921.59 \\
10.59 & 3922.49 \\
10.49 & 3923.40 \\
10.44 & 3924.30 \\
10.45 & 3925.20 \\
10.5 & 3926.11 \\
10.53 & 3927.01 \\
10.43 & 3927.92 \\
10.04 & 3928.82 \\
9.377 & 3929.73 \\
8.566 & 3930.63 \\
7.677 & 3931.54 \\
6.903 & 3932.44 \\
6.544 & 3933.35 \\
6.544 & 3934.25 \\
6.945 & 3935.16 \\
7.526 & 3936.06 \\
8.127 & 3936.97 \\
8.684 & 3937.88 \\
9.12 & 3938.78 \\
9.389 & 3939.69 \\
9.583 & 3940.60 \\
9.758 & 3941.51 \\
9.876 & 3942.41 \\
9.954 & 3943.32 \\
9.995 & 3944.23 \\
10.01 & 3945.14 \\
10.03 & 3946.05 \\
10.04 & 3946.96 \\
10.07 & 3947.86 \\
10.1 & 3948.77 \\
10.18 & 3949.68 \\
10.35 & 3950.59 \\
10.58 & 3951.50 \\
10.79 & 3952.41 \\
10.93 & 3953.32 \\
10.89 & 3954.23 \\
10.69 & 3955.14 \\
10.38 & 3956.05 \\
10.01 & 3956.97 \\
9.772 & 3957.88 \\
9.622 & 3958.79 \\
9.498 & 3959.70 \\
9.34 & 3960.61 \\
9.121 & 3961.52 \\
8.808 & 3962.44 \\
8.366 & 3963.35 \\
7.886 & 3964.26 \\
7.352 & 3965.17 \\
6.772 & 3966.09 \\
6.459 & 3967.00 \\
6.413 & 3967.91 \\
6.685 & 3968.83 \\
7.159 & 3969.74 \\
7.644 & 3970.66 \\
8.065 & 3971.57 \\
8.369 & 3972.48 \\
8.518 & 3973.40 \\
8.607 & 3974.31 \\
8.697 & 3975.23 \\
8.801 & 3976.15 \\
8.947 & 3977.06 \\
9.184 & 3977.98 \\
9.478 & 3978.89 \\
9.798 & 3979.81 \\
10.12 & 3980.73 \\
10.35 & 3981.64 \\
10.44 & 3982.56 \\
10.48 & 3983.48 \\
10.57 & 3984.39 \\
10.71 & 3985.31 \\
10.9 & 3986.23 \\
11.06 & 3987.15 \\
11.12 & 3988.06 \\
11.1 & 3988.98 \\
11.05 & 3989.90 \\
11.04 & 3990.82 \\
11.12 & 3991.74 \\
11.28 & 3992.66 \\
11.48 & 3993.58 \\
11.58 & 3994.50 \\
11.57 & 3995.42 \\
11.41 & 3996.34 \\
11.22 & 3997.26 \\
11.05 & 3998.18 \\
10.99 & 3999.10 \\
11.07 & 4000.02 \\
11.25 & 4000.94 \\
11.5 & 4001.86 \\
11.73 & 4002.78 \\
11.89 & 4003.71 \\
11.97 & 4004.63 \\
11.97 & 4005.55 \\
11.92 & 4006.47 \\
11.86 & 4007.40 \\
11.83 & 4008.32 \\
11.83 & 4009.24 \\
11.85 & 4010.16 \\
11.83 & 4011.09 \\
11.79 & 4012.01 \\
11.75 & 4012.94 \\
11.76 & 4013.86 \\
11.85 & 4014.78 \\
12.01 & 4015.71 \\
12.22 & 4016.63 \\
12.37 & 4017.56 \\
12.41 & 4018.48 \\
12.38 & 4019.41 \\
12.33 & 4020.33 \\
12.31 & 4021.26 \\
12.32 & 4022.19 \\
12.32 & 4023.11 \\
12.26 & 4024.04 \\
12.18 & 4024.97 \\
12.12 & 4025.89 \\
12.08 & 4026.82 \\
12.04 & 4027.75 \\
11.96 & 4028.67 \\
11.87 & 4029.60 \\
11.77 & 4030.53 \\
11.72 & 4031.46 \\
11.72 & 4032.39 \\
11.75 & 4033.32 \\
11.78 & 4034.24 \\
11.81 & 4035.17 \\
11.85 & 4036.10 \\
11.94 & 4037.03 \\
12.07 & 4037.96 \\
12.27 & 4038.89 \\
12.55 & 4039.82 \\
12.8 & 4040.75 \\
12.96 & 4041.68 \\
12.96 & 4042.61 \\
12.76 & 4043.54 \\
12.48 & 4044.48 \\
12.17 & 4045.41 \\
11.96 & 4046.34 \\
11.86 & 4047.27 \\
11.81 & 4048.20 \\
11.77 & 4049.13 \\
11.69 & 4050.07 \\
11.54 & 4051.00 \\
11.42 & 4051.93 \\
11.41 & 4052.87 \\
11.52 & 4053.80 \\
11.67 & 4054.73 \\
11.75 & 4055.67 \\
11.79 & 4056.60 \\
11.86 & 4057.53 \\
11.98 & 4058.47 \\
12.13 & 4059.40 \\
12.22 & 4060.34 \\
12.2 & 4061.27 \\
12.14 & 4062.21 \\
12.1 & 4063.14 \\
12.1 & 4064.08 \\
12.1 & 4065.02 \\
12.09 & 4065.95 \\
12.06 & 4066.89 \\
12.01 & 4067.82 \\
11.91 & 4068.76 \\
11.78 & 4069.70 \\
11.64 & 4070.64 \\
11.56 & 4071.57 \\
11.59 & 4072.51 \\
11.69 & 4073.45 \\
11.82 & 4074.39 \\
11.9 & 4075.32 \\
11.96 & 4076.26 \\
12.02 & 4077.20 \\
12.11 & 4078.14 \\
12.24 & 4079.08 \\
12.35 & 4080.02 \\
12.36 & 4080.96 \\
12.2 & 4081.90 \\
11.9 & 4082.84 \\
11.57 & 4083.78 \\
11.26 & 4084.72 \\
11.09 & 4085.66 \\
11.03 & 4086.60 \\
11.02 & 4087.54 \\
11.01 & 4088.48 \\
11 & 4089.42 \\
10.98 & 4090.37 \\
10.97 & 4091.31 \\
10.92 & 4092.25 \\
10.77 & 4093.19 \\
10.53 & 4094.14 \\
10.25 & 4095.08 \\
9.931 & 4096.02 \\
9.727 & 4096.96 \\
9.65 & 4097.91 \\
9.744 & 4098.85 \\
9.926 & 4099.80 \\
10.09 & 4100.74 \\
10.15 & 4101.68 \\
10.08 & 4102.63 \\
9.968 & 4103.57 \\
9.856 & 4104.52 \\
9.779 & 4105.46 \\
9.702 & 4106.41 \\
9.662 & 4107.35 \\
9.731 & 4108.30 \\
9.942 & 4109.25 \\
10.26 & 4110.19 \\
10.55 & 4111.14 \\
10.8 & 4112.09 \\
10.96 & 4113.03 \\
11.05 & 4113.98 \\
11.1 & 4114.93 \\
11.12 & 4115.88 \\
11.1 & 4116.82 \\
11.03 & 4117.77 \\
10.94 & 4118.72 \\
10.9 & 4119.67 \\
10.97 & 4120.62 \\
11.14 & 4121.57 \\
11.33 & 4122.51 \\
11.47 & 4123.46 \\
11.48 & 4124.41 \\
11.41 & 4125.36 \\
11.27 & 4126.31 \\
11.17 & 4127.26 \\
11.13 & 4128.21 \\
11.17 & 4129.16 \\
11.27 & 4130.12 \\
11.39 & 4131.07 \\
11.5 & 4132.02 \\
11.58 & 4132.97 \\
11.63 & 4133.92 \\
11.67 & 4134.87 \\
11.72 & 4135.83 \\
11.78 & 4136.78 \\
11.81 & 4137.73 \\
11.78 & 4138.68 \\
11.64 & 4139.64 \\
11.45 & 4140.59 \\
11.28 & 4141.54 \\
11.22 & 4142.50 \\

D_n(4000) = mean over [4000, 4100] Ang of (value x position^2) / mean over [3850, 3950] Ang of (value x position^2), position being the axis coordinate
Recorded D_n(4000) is 1.3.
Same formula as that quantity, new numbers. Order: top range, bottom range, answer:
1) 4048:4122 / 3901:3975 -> 1.27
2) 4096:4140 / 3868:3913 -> 1.27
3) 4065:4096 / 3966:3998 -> 1.25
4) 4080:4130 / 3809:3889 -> 1.24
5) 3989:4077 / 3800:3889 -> 1.34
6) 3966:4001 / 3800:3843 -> 1.19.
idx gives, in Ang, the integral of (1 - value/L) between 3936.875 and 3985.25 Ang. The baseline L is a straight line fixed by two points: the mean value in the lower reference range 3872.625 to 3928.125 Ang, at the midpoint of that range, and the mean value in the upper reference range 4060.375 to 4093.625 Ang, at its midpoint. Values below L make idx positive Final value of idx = 5.17 Ang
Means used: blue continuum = 9.71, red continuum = 11.7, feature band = 9.28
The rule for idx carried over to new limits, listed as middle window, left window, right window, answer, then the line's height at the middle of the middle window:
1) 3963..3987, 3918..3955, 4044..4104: 3.3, 10.2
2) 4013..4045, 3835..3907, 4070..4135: -4.6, 10.6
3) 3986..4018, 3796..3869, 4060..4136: -2.8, 10.6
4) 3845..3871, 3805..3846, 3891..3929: -5.0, 9.49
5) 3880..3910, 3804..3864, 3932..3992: 1.6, 9.51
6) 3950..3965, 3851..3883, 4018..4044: 2.4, 11.6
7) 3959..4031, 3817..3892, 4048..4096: 2.7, 11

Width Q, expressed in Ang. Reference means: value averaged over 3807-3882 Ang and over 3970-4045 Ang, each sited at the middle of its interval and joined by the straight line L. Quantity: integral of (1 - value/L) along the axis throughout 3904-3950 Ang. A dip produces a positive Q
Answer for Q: 3.5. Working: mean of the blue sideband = 10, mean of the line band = 9.86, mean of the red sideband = 11.3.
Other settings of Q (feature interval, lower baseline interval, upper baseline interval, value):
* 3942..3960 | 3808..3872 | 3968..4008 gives 0.1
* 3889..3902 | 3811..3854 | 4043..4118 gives 1.7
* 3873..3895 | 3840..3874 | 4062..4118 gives 3.9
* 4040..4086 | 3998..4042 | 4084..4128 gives -2.7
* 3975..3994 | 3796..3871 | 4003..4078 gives 1.7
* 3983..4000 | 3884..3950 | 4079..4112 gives -1.9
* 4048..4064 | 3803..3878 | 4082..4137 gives -1.8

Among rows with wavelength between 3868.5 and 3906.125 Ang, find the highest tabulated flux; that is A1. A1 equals 12.37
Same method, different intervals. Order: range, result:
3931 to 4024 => 12.41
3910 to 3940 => 11.07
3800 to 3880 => 12.83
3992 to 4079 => 12.96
